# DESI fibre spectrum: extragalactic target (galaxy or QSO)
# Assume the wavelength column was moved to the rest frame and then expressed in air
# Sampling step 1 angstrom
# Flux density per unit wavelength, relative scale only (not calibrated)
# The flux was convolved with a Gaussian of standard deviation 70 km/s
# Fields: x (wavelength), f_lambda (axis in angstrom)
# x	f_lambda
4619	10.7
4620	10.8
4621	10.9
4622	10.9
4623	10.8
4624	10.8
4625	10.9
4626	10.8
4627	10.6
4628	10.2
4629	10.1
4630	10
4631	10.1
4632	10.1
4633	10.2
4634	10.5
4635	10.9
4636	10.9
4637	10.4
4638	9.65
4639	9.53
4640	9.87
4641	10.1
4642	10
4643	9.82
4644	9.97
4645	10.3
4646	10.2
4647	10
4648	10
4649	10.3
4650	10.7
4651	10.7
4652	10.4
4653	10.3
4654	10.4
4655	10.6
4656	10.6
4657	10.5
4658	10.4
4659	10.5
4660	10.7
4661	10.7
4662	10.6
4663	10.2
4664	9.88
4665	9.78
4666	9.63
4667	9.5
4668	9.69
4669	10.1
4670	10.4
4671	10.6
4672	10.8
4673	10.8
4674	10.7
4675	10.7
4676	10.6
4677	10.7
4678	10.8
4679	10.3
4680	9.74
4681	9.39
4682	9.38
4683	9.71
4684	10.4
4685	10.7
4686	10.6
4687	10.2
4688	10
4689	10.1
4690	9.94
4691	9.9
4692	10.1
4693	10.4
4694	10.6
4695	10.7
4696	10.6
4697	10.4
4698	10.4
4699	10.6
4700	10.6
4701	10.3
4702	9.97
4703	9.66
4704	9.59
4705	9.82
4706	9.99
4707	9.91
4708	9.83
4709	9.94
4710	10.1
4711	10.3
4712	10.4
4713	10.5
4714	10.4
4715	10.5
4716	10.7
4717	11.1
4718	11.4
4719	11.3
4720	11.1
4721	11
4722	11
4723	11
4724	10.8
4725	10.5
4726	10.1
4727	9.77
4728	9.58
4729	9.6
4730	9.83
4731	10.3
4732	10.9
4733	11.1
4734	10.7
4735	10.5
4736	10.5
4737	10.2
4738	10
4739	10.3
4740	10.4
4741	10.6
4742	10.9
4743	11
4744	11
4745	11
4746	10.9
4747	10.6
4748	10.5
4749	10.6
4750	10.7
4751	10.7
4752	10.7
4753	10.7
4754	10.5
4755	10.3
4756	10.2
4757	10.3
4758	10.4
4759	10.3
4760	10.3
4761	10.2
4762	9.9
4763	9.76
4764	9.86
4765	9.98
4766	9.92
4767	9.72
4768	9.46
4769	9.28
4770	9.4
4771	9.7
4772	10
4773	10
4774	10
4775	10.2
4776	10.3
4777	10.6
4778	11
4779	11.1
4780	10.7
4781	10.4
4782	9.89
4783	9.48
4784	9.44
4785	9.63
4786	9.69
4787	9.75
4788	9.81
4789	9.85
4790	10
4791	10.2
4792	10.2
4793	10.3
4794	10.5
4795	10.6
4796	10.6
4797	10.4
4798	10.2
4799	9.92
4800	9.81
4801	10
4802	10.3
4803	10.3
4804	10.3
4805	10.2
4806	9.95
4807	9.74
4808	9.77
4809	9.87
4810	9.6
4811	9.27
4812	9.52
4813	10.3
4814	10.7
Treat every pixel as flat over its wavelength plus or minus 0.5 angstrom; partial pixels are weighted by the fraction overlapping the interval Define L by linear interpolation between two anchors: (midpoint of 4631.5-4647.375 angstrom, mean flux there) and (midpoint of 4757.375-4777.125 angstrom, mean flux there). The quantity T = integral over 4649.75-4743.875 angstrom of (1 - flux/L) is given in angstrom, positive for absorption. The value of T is -2.8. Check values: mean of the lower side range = 10.2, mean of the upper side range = 9.95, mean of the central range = 10.4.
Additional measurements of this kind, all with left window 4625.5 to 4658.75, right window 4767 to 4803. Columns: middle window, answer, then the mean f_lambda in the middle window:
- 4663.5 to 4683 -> 0.1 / 10.2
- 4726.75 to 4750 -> -0.8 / 10.5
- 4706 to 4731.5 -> -0.7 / 10.4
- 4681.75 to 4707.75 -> 0.1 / 10.2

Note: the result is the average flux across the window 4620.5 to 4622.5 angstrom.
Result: 10.9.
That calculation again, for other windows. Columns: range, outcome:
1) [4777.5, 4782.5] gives 10.6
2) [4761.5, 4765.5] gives 9.88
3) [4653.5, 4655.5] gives 10.5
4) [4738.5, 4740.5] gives 10.4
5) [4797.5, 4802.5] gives 10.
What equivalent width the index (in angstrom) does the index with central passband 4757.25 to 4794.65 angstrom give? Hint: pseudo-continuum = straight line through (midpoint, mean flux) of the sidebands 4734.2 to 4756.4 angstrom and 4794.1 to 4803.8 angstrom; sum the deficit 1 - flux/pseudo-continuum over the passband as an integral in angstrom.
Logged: 1.3 angstrom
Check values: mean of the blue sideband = 10.6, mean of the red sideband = 10.2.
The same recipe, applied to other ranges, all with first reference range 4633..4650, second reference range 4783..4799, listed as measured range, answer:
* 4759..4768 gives 0.1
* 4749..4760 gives -0.4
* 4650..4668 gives -0.3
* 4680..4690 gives 0.1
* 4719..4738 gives -0.7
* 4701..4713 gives 0.2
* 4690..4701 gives -0.3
